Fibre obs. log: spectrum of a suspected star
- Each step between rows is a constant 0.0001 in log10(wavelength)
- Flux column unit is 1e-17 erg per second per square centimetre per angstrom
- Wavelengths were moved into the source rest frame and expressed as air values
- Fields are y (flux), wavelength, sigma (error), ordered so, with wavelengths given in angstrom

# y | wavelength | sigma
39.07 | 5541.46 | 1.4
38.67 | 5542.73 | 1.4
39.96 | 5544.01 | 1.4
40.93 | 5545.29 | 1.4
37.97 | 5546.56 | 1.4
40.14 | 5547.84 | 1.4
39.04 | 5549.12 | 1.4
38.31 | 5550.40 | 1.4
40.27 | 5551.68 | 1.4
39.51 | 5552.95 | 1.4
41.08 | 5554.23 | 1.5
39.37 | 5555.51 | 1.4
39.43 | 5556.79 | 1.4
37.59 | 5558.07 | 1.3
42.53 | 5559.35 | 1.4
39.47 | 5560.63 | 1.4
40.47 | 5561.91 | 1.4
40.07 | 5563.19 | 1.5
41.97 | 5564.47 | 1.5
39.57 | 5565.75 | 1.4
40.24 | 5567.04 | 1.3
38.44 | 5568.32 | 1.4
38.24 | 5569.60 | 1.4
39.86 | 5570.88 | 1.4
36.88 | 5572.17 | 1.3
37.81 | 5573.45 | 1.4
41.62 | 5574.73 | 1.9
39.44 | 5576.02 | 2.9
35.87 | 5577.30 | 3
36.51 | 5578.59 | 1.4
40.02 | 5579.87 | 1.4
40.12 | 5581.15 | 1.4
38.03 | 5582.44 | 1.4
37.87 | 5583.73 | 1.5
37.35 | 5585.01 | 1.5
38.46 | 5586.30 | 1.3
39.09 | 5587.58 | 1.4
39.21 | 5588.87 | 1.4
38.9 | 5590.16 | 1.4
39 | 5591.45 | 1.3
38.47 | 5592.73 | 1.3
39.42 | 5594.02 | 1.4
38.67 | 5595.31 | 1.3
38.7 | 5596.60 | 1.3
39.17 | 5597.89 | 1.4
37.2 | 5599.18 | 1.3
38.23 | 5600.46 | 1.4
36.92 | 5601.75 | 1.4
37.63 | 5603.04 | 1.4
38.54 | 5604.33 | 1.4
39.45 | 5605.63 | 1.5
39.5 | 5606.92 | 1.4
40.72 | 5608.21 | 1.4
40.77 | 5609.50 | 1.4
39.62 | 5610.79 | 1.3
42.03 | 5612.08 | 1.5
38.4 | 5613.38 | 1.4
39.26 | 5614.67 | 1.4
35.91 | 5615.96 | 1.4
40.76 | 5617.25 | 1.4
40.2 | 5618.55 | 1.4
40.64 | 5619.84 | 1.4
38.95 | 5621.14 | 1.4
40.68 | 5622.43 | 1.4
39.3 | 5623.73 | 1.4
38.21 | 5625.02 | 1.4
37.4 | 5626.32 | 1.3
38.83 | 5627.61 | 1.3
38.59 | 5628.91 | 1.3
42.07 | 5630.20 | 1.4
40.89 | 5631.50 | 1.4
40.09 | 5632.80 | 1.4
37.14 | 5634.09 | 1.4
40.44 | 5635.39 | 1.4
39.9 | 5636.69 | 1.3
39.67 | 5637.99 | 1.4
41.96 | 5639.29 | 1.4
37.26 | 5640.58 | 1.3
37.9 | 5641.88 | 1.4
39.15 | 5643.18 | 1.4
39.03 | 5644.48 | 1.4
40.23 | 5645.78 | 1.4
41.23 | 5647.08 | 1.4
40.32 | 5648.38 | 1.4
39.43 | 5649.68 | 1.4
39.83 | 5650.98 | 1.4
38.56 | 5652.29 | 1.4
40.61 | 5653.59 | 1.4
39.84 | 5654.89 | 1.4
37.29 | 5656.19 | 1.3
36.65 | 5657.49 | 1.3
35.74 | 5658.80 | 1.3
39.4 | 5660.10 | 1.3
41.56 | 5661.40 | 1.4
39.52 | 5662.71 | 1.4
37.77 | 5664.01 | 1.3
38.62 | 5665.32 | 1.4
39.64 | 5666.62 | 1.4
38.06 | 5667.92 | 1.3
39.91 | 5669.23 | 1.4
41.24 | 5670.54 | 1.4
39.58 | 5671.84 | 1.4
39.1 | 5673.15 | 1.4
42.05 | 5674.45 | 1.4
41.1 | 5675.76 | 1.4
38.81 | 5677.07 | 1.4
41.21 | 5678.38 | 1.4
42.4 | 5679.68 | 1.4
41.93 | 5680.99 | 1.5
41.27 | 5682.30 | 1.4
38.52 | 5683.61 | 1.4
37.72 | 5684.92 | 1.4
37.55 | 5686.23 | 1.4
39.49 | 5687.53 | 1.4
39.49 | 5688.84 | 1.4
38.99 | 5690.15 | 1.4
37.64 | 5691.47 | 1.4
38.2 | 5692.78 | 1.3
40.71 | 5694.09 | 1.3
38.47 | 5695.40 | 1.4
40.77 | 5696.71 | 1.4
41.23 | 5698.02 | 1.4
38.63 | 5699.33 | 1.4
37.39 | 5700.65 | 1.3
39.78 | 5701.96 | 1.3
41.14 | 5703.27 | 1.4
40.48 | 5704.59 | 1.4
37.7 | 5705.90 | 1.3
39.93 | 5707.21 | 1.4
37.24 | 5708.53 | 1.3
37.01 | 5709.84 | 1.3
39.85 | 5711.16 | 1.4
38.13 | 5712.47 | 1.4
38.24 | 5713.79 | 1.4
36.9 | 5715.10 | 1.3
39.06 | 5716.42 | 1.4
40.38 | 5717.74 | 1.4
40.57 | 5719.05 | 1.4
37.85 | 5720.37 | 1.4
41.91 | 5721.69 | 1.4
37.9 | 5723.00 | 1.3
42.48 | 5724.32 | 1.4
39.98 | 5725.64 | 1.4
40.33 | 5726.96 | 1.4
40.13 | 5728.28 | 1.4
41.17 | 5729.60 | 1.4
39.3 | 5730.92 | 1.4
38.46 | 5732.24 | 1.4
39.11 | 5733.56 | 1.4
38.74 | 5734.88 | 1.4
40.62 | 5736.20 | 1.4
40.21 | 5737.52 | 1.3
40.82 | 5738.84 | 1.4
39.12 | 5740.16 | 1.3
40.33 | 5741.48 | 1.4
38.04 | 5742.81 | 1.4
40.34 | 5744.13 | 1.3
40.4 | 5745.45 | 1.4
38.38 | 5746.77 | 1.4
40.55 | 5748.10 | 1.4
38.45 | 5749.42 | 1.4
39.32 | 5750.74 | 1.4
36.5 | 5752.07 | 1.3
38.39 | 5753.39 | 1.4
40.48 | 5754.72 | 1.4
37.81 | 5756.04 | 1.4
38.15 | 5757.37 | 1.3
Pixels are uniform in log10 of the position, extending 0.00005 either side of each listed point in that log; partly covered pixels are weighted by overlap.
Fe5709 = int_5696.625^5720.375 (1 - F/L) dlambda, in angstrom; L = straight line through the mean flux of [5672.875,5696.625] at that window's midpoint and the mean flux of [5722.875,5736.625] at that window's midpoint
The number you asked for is 0.4 angstrom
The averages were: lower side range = 39.7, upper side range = 39.9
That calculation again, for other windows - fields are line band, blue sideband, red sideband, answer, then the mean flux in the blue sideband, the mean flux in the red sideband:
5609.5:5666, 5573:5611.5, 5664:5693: -0.2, 38.8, 39.6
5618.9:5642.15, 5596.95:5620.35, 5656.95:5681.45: -0.1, 39.2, 39.7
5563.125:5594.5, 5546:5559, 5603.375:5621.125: 0.5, 39.3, 39.6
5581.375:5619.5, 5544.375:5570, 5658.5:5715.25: 0.7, 39.7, 39.4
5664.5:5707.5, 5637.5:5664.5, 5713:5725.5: -0.3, 39.2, 39.5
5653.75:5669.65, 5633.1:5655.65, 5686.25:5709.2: 0.3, 39.6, 39.2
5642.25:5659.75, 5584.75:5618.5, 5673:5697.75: 0.2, 38.9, 39.8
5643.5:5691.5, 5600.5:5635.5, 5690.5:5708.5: -0.3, 39.3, 39.3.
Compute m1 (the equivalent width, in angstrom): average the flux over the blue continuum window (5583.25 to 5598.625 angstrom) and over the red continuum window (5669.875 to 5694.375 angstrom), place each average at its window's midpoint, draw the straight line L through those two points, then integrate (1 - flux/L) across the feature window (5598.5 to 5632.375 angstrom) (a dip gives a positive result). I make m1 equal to -0.23 angstrom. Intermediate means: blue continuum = 38.7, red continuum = 39.8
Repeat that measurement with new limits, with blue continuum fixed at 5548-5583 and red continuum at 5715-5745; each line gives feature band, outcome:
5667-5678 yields -0.1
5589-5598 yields 0.1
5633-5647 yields 0.1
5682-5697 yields 0.3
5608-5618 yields 0.0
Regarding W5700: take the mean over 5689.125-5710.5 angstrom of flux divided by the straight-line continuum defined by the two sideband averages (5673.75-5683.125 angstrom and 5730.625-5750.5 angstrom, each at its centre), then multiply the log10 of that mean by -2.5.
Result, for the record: 0.04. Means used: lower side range 41.2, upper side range 39.5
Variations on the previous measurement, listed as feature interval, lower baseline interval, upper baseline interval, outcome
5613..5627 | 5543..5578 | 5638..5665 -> 0.00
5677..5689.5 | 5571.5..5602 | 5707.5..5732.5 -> -0.02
